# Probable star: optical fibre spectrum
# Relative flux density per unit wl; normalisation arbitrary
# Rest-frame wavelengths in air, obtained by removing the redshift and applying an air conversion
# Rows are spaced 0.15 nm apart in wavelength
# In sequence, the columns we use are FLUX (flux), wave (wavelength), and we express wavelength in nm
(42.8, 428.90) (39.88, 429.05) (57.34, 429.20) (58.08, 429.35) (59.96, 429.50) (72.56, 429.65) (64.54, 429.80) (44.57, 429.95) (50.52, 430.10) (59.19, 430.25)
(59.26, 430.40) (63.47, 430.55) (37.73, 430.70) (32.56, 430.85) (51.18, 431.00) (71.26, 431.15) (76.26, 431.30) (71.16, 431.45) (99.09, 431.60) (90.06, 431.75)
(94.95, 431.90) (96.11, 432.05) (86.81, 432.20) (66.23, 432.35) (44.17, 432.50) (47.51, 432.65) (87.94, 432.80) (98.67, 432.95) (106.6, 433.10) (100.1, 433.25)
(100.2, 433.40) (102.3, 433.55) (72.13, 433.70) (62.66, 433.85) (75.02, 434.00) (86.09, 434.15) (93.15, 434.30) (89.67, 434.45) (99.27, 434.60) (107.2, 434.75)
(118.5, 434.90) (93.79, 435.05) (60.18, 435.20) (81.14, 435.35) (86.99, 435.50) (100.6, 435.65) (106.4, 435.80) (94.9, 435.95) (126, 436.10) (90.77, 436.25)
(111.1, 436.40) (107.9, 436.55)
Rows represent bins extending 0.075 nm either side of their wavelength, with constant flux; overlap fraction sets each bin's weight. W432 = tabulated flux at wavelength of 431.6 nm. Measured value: 99.09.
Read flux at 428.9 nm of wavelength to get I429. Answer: 42.8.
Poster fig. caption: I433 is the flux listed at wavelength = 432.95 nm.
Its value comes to 98.67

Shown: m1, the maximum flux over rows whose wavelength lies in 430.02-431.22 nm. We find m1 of 71.26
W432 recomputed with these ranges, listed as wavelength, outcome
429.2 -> 57.34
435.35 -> 81.14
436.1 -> 126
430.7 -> 37.73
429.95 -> 44.57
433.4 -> 100.2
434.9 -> 118.5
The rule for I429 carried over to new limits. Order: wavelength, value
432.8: 87.94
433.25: 100.1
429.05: 39.88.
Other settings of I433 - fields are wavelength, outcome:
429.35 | 58.08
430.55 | 63.47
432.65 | 47.51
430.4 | 59.26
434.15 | 86.09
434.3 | 93.15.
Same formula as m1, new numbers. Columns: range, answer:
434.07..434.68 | 99.27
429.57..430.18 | 72.56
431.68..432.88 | 96.11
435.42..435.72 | 100.6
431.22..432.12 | 99.09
